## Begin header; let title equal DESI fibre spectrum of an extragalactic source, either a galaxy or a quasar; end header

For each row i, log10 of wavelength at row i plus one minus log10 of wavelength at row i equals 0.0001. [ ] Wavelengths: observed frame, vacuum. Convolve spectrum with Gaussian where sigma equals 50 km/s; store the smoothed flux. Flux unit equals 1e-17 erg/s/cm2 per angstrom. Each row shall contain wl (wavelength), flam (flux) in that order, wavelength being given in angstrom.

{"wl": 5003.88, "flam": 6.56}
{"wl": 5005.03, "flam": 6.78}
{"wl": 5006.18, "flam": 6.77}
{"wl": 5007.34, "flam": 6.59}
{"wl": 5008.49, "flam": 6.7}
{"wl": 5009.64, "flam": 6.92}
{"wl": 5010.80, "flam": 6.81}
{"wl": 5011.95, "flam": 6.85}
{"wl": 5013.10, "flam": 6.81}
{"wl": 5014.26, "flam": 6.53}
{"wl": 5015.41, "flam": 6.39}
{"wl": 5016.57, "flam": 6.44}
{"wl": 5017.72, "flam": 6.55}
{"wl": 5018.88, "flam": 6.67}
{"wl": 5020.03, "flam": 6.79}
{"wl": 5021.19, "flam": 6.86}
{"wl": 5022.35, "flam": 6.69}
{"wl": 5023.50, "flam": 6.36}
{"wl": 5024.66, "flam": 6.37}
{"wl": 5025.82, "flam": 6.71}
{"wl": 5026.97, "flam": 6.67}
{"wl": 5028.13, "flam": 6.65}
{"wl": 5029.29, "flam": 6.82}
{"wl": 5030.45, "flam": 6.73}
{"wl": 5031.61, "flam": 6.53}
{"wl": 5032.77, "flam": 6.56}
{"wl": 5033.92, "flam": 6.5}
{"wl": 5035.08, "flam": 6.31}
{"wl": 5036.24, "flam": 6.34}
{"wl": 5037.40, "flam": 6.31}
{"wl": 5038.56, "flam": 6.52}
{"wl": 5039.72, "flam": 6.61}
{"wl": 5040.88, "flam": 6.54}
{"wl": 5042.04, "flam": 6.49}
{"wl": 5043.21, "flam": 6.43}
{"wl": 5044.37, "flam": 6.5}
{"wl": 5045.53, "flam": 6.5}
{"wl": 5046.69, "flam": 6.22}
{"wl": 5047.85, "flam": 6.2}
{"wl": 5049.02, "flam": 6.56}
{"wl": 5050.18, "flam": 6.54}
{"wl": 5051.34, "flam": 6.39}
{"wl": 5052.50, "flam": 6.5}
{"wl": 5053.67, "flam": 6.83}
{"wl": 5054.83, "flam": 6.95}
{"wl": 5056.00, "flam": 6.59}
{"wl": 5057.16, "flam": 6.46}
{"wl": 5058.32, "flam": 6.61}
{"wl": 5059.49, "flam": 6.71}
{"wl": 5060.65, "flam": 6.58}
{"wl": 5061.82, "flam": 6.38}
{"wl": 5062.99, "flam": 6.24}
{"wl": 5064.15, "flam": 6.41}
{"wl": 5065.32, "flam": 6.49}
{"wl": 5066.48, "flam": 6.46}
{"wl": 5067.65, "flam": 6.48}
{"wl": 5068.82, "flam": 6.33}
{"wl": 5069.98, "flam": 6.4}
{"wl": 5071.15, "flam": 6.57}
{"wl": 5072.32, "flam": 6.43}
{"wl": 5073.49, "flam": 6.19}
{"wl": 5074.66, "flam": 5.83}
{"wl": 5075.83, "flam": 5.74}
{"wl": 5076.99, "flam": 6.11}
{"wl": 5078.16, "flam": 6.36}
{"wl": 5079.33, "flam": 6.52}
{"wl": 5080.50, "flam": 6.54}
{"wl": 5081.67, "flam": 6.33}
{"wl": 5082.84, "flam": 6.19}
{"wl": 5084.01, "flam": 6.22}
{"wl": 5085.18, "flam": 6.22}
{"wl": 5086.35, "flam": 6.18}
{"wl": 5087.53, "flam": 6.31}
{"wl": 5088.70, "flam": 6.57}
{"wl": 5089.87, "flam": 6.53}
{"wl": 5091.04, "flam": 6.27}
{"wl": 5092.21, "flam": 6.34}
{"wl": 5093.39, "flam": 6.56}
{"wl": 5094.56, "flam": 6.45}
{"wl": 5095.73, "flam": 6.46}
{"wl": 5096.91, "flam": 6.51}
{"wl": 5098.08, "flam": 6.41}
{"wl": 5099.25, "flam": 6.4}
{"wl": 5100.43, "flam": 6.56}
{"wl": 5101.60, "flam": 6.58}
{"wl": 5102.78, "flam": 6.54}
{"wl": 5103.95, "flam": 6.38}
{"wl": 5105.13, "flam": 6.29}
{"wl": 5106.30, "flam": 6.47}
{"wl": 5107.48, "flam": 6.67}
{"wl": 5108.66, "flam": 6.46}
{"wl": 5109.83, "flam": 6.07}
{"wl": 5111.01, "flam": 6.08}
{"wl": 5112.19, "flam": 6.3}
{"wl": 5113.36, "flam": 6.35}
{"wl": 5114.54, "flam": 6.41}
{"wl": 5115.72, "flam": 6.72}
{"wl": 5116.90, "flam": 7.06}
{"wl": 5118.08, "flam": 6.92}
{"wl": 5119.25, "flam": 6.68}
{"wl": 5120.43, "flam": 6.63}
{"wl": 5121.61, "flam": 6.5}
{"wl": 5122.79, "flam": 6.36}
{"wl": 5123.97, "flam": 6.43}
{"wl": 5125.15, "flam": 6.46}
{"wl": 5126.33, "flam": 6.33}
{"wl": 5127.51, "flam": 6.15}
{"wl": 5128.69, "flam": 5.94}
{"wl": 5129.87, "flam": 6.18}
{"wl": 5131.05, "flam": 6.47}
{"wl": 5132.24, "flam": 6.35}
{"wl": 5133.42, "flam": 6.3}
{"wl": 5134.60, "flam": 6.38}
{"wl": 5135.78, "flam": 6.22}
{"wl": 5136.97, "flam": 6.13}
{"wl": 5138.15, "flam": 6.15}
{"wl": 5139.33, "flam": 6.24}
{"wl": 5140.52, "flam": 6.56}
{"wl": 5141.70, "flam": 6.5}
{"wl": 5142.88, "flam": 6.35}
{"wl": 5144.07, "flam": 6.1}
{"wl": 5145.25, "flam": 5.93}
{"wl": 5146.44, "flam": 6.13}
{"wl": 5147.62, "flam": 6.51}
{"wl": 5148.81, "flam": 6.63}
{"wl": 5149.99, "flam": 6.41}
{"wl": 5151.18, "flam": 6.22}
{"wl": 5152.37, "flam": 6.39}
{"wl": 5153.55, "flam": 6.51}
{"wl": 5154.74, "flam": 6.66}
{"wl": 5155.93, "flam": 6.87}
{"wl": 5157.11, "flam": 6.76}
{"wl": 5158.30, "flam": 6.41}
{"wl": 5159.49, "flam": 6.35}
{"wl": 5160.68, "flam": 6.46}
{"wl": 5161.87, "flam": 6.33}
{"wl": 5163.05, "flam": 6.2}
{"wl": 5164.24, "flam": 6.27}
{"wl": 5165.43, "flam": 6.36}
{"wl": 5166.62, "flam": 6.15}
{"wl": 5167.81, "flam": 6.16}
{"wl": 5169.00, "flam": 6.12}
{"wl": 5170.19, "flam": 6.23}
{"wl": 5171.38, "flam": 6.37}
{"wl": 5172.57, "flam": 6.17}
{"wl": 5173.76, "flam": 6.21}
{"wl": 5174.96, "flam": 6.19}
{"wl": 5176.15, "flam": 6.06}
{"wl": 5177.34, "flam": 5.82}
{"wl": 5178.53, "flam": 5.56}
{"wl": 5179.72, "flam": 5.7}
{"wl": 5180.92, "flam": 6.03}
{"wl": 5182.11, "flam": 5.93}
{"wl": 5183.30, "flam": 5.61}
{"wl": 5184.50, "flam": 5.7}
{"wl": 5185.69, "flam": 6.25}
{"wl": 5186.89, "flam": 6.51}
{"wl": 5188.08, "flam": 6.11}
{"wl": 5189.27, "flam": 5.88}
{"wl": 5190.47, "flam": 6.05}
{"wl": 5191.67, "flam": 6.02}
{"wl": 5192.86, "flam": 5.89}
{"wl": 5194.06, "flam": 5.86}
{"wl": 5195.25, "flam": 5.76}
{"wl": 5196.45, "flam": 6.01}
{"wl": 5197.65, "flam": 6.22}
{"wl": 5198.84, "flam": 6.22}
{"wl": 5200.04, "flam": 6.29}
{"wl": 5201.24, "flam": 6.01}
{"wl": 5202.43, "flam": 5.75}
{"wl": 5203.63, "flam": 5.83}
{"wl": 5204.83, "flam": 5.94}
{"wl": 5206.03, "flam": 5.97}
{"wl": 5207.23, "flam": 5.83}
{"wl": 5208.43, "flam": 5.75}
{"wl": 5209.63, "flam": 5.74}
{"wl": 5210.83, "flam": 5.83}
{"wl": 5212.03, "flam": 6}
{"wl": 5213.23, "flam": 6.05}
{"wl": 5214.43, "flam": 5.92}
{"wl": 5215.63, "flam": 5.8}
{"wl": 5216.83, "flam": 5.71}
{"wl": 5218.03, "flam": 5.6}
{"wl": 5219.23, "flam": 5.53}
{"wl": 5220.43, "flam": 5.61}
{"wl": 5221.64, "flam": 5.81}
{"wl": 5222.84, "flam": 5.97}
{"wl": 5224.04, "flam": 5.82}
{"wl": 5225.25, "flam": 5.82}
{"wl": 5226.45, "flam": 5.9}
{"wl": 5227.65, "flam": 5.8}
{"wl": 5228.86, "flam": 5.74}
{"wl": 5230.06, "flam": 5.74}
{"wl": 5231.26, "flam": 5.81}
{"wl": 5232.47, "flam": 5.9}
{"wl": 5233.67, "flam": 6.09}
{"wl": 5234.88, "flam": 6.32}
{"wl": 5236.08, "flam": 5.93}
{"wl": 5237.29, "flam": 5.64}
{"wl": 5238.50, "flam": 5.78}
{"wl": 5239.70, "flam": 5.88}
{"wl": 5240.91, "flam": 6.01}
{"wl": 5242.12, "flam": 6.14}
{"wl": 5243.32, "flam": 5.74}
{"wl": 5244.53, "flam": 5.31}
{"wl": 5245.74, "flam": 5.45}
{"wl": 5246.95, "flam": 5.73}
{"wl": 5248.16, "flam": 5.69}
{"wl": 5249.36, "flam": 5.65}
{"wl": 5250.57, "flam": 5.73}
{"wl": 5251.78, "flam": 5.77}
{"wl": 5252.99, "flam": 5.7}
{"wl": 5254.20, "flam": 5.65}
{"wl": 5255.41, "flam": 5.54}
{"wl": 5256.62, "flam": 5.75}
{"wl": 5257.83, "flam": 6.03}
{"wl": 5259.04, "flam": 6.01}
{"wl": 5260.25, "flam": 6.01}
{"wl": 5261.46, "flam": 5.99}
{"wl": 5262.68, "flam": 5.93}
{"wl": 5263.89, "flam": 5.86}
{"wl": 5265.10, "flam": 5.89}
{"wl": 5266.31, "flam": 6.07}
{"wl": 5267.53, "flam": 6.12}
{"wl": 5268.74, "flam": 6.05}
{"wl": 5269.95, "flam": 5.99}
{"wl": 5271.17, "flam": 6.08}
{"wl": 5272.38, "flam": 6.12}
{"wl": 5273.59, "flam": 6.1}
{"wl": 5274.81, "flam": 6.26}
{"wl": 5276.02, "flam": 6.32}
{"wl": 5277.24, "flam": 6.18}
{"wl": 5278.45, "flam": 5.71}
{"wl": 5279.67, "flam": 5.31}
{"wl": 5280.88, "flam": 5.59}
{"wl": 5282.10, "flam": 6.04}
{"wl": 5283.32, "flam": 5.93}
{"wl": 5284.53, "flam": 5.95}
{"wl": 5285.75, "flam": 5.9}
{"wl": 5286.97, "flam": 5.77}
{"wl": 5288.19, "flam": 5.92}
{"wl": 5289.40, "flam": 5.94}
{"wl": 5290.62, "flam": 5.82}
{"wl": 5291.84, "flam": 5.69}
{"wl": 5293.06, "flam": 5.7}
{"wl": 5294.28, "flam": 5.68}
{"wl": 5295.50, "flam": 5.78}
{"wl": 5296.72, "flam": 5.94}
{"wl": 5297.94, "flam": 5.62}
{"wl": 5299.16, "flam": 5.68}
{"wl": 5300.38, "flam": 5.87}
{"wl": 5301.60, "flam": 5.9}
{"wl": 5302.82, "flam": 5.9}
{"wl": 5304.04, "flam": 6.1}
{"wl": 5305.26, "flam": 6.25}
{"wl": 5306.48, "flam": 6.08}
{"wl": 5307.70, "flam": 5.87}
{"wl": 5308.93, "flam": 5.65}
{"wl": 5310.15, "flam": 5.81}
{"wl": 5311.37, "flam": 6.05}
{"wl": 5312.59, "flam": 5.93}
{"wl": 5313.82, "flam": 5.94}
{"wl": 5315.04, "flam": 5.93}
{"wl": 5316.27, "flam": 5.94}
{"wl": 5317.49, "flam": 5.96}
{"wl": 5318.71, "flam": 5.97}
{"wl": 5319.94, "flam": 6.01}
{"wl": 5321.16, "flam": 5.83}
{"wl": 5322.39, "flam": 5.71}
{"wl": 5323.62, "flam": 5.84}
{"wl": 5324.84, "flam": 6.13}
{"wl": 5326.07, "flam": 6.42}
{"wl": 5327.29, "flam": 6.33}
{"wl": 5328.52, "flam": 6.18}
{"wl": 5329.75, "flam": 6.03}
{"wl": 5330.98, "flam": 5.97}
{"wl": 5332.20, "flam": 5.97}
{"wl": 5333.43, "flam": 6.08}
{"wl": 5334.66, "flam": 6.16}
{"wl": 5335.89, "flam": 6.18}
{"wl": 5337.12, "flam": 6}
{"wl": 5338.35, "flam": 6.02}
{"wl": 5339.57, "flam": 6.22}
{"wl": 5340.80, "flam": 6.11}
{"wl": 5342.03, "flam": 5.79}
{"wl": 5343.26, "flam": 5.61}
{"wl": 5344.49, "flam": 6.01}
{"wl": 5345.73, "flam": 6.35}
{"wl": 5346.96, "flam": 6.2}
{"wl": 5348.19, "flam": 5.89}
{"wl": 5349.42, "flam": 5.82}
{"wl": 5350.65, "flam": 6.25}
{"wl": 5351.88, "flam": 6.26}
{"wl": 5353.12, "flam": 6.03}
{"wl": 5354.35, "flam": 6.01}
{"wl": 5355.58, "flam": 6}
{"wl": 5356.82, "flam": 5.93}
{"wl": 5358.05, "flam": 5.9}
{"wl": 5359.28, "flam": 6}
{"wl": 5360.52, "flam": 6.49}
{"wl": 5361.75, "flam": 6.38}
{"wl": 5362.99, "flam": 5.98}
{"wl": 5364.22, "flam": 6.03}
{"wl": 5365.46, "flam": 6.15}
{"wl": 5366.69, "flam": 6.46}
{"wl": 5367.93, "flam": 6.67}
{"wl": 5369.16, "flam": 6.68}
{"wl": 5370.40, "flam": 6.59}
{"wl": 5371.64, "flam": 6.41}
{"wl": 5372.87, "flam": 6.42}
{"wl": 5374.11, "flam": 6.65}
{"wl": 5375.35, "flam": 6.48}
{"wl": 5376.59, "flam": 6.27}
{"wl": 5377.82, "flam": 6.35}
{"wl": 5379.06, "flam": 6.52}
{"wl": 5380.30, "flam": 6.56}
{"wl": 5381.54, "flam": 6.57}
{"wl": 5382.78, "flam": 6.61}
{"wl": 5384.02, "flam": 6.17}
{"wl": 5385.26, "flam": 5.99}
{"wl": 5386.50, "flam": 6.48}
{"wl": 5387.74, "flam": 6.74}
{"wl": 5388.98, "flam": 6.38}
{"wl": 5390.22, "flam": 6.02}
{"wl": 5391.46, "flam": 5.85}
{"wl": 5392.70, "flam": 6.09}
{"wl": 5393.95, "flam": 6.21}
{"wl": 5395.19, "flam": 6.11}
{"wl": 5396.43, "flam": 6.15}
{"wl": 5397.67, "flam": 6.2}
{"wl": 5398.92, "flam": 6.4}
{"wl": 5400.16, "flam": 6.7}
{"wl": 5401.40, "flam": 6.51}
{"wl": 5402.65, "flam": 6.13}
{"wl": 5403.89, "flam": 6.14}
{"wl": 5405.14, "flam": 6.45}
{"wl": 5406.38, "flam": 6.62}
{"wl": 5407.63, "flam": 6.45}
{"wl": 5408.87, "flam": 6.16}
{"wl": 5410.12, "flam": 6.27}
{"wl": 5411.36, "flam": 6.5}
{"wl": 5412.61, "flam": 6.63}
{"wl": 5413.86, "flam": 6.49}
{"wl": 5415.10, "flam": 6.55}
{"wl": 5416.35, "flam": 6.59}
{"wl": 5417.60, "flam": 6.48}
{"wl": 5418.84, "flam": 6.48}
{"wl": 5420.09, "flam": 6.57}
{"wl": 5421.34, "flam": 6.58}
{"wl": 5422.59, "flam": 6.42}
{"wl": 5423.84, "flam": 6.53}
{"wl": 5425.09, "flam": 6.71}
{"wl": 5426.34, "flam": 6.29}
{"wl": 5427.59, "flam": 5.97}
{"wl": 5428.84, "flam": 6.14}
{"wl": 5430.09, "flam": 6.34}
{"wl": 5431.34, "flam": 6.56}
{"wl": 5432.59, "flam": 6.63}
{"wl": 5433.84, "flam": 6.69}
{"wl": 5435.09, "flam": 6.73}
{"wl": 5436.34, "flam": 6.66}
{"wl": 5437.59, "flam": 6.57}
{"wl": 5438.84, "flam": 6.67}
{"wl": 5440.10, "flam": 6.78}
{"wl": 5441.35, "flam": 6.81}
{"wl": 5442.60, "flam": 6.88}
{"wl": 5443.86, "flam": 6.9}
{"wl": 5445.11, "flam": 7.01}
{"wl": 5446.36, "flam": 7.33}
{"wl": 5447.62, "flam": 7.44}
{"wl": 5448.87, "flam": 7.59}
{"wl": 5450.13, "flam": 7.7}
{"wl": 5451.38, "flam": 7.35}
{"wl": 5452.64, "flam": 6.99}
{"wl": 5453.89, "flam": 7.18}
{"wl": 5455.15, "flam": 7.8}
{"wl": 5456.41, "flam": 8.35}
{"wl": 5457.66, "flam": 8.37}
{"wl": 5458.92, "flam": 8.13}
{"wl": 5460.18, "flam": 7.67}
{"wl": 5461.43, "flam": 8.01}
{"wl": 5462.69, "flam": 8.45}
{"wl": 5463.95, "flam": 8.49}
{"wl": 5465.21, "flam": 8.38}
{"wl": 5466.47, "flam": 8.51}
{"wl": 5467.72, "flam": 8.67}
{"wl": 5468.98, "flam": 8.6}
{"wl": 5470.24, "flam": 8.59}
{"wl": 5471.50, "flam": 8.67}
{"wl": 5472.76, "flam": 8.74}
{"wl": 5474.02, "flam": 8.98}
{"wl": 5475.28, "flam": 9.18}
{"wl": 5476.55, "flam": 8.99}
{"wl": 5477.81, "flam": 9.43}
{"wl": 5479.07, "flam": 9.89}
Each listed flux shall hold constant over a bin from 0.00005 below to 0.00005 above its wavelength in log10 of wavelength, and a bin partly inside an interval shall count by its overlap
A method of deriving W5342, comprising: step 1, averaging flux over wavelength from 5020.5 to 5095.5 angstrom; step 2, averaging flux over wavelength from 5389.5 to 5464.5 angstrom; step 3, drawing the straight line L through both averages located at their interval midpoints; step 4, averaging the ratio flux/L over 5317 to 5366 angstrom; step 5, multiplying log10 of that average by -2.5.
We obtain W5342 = 0.11 mag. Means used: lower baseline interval 6.45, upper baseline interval 6.79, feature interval 6.05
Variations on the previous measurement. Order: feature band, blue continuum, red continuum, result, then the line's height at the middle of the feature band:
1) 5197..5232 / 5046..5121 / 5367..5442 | 0.10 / 6.44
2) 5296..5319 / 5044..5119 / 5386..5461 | 0.12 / 6.61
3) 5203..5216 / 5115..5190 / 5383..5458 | 0.09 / 6.36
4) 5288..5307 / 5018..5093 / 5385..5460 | 0.13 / 6.61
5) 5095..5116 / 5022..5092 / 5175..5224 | -0.03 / 6.26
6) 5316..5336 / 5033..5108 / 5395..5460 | 0.11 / 6.66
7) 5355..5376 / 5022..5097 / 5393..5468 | 0.09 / 6.83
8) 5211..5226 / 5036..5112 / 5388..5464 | 0.13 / 6.56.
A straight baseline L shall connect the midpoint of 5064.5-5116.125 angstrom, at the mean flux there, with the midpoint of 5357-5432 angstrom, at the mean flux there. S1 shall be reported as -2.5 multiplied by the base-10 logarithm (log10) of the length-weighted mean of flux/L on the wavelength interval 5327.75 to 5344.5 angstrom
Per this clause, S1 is 0.06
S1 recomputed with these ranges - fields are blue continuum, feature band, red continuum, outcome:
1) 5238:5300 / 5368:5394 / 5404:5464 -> 0.03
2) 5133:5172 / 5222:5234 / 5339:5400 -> 0.08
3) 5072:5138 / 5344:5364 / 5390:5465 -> 0.10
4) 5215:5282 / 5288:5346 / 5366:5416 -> 0.03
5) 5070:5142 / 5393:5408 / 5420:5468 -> 0.12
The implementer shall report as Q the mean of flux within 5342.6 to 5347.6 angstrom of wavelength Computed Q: 6.03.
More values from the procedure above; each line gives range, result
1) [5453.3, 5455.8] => 7.48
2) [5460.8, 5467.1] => 8.38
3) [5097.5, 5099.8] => 6.42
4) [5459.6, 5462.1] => 7.87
